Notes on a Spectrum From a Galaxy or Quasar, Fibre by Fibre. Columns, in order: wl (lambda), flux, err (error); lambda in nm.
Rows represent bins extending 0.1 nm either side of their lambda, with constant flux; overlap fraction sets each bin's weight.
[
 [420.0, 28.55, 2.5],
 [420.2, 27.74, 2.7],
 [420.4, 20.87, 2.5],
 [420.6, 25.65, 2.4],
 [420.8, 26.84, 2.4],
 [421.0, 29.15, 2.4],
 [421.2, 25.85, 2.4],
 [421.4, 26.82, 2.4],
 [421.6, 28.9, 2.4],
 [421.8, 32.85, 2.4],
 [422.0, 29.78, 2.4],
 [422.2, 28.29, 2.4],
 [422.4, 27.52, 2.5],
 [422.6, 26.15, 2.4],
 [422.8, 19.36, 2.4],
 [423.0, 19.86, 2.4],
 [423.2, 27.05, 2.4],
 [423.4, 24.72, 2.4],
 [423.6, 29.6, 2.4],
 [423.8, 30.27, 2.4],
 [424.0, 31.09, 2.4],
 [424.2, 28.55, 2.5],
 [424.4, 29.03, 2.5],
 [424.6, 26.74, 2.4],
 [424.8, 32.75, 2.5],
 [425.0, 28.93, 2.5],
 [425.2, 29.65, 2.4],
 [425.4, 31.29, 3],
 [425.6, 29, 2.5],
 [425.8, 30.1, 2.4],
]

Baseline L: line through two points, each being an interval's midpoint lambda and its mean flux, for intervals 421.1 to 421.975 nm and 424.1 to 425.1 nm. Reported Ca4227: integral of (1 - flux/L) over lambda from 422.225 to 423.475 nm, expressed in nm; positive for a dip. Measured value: 0.20 nm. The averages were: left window 28.7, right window 29.2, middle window 24.3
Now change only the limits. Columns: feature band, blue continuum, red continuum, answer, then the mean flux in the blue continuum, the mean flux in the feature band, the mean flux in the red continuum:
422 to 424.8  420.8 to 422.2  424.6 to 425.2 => 0.22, 28.7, 27.1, 30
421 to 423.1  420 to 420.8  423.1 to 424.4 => 0.02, 25.5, 26.7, 28.6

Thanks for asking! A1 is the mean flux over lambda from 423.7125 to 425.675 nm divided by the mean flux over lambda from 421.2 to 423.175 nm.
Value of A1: 1.12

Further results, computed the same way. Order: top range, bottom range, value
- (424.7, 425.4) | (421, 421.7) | 1.11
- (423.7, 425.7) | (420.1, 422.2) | 1.08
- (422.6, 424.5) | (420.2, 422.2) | 0.97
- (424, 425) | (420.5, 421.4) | 1.09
